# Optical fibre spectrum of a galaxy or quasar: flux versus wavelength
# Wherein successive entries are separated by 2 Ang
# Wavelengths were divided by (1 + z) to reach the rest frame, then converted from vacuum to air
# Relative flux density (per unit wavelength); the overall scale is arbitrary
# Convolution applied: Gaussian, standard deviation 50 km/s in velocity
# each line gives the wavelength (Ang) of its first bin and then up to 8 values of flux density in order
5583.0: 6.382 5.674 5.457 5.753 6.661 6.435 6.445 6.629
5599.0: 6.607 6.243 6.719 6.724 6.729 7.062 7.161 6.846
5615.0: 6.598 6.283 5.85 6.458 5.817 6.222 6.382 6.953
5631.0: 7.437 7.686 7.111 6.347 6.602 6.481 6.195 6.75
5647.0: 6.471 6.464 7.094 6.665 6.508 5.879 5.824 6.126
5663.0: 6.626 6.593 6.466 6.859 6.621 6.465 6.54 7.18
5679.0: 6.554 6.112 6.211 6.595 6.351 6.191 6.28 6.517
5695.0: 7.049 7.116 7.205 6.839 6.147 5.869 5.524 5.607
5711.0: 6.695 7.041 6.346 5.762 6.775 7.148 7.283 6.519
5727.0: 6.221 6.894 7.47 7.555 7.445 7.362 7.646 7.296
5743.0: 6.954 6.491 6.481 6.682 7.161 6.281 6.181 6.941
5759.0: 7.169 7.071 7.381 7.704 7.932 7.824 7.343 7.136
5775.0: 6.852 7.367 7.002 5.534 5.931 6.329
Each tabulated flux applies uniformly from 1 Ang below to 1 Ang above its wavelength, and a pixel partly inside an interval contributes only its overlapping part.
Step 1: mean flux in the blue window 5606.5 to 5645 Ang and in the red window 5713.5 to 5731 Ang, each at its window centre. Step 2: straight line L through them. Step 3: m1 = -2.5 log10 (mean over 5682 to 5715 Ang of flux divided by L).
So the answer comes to 0.04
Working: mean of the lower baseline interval 6.64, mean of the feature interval 6.45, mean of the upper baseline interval 6.68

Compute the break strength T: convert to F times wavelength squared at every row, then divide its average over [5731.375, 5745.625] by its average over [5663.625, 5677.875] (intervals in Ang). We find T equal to 1.12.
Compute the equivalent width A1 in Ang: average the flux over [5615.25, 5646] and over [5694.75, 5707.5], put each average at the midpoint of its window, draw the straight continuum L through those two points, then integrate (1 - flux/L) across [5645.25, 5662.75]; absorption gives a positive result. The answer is 0.4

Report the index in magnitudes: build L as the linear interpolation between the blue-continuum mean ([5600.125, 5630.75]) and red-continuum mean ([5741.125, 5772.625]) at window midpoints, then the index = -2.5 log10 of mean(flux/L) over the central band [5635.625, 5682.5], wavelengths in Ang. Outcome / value 0.035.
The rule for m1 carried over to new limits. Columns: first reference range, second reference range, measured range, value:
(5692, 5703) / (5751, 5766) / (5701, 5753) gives 0.031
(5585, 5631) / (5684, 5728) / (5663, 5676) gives -0.018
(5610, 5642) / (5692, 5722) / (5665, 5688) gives 0.002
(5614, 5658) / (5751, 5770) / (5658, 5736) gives 0.045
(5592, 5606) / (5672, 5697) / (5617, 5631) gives 0.030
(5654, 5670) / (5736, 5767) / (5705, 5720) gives 0.085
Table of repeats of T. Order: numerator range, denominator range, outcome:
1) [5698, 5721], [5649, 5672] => 1.00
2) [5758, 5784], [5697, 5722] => 1.13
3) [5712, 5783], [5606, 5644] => 1.09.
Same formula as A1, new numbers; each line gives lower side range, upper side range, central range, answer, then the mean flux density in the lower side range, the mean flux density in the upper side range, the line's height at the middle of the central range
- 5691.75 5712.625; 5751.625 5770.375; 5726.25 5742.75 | -0.9 Ang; 6.47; 7.17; 6.85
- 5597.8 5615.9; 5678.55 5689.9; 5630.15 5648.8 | -0.6 Ang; 6.74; 6.33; 6.57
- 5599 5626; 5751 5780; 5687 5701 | 0.3 Ang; 6.52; 7.16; 6.86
